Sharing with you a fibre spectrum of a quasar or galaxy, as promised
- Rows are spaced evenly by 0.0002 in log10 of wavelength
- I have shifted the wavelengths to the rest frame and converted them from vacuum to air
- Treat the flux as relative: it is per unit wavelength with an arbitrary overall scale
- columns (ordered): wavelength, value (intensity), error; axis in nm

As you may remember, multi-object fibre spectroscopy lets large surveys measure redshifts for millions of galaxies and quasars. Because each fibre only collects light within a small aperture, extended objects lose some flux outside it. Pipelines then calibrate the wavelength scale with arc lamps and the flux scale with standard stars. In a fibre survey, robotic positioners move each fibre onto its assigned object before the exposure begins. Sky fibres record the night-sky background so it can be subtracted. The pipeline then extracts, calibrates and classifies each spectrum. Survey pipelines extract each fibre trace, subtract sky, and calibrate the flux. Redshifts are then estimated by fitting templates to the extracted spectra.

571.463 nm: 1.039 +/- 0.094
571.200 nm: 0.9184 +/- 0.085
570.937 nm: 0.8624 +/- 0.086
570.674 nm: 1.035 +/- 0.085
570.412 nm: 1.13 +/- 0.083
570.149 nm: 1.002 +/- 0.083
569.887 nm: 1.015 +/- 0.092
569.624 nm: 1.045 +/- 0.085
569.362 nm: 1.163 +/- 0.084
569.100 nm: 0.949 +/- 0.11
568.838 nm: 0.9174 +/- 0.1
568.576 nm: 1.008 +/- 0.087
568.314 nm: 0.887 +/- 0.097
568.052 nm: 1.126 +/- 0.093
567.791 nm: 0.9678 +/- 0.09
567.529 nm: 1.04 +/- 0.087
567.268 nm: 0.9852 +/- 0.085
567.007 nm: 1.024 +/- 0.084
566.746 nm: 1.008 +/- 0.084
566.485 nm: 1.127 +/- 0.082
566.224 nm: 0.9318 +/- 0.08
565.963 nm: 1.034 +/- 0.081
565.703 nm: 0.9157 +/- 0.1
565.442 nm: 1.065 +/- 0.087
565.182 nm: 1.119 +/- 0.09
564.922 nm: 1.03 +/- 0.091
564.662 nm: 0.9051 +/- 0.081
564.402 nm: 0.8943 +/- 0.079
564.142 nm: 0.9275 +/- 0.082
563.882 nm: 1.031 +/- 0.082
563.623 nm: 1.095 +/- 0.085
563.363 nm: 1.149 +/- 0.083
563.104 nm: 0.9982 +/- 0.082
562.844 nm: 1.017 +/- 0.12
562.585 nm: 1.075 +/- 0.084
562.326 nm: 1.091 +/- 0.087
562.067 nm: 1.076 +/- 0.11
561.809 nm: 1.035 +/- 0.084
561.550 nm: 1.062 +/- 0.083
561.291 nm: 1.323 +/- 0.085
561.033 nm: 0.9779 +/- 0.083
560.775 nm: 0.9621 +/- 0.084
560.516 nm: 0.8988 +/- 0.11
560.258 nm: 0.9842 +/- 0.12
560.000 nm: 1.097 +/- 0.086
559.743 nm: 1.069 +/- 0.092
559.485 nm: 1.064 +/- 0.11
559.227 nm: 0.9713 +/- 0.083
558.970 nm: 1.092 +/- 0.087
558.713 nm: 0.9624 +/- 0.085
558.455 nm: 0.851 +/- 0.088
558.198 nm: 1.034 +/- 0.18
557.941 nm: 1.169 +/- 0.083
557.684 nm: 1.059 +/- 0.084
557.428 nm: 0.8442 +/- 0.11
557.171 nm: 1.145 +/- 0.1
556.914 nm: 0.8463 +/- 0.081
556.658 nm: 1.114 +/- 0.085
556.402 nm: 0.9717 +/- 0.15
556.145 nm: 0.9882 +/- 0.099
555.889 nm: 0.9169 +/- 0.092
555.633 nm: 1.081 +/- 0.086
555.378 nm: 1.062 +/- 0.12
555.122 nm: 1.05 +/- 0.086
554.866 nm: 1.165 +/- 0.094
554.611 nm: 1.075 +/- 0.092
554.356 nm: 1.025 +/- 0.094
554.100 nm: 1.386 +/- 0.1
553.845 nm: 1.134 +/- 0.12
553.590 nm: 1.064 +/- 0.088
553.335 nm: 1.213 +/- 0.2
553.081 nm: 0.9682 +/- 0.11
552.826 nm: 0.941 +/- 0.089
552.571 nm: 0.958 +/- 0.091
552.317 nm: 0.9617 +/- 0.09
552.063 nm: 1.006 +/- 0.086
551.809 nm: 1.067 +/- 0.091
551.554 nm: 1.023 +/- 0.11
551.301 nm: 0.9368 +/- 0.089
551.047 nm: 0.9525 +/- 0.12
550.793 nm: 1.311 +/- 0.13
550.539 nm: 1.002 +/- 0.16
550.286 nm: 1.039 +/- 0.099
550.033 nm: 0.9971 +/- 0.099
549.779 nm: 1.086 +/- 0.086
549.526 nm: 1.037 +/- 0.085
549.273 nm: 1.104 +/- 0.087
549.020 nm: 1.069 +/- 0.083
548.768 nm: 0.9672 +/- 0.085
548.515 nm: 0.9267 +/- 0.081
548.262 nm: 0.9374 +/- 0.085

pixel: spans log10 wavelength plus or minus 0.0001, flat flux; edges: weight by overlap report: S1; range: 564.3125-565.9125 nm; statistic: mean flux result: 0.993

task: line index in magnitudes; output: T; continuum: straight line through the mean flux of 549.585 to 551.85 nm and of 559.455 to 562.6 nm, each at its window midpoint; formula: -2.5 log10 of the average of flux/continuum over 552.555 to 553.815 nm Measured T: 0.00 mag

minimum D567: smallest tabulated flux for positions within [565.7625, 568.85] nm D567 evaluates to 0.887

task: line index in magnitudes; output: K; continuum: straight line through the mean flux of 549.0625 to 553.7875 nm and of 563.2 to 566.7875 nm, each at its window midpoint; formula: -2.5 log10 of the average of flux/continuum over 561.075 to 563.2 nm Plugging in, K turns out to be -0.06 mag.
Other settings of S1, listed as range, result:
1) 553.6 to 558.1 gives 1.06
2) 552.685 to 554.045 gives 1.08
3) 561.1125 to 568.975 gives 1.03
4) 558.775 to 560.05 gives 1.05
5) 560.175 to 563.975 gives 1.05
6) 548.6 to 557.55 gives 1.04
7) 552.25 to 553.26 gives 0.971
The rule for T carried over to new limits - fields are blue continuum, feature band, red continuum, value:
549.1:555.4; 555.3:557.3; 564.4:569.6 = 0.04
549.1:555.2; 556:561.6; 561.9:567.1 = 0.02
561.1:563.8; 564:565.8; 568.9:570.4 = 0.10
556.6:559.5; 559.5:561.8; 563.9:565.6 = -0.05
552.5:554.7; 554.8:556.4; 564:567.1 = 0.04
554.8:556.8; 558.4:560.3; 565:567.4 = 0.02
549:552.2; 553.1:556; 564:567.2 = -0.07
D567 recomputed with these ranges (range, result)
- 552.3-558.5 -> 0.8442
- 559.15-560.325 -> 0.9713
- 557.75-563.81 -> 0.851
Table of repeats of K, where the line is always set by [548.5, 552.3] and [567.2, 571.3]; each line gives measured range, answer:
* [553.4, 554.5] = -0.12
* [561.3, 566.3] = -0.02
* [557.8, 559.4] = 0.01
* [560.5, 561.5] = -0.04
